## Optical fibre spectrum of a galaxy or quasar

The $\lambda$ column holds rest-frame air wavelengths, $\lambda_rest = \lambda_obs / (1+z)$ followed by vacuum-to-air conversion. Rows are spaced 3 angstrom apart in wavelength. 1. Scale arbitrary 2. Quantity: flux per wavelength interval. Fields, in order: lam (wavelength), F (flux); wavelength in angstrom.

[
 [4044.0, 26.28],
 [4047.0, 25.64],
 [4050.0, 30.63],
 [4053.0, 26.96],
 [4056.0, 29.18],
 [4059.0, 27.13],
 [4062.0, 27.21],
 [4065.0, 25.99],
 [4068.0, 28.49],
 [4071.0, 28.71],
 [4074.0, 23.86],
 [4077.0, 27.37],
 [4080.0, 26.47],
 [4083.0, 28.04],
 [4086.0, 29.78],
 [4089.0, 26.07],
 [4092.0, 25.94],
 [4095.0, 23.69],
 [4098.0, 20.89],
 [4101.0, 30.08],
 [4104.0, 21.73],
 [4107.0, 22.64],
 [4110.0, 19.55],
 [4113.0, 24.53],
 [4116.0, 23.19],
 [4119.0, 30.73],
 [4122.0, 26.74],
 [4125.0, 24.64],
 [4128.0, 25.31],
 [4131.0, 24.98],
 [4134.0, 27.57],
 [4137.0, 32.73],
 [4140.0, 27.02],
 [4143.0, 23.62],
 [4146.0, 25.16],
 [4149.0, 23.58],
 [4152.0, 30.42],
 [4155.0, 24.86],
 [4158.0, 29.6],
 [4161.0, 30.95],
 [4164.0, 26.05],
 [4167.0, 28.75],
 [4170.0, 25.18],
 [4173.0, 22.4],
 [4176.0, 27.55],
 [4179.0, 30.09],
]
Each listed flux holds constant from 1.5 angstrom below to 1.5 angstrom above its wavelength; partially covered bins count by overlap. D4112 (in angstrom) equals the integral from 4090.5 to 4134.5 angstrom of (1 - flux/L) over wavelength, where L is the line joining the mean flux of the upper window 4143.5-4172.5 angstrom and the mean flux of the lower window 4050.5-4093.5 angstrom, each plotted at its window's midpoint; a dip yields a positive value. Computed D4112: 3.8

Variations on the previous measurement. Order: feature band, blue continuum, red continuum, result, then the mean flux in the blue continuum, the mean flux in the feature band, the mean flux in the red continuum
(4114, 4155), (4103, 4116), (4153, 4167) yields -2.37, 22.3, 26.5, 28.1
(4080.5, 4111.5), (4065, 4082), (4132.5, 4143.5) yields 2.75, 26.9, 24.9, 28.1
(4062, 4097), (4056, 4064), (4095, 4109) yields -1.37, 27.5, 26.7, 23.7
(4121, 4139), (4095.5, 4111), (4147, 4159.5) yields -1.25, 23.1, 27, 27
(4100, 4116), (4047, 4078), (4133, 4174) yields 2.23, 27.5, 23.5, 27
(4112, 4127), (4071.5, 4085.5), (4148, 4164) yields 0.76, 26.8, 26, 27.8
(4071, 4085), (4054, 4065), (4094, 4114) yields -0.57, 27.5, 26.8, 23.3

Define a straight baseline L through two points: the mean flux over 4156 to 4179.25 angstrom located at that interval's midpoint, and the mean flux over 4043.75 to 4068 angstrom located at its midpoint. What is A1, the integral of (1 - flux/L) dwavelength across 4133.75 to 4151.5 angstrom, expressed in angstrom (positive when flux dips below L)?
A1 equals 0.4 angstrom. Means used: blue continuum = 27.5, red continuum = 27.4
